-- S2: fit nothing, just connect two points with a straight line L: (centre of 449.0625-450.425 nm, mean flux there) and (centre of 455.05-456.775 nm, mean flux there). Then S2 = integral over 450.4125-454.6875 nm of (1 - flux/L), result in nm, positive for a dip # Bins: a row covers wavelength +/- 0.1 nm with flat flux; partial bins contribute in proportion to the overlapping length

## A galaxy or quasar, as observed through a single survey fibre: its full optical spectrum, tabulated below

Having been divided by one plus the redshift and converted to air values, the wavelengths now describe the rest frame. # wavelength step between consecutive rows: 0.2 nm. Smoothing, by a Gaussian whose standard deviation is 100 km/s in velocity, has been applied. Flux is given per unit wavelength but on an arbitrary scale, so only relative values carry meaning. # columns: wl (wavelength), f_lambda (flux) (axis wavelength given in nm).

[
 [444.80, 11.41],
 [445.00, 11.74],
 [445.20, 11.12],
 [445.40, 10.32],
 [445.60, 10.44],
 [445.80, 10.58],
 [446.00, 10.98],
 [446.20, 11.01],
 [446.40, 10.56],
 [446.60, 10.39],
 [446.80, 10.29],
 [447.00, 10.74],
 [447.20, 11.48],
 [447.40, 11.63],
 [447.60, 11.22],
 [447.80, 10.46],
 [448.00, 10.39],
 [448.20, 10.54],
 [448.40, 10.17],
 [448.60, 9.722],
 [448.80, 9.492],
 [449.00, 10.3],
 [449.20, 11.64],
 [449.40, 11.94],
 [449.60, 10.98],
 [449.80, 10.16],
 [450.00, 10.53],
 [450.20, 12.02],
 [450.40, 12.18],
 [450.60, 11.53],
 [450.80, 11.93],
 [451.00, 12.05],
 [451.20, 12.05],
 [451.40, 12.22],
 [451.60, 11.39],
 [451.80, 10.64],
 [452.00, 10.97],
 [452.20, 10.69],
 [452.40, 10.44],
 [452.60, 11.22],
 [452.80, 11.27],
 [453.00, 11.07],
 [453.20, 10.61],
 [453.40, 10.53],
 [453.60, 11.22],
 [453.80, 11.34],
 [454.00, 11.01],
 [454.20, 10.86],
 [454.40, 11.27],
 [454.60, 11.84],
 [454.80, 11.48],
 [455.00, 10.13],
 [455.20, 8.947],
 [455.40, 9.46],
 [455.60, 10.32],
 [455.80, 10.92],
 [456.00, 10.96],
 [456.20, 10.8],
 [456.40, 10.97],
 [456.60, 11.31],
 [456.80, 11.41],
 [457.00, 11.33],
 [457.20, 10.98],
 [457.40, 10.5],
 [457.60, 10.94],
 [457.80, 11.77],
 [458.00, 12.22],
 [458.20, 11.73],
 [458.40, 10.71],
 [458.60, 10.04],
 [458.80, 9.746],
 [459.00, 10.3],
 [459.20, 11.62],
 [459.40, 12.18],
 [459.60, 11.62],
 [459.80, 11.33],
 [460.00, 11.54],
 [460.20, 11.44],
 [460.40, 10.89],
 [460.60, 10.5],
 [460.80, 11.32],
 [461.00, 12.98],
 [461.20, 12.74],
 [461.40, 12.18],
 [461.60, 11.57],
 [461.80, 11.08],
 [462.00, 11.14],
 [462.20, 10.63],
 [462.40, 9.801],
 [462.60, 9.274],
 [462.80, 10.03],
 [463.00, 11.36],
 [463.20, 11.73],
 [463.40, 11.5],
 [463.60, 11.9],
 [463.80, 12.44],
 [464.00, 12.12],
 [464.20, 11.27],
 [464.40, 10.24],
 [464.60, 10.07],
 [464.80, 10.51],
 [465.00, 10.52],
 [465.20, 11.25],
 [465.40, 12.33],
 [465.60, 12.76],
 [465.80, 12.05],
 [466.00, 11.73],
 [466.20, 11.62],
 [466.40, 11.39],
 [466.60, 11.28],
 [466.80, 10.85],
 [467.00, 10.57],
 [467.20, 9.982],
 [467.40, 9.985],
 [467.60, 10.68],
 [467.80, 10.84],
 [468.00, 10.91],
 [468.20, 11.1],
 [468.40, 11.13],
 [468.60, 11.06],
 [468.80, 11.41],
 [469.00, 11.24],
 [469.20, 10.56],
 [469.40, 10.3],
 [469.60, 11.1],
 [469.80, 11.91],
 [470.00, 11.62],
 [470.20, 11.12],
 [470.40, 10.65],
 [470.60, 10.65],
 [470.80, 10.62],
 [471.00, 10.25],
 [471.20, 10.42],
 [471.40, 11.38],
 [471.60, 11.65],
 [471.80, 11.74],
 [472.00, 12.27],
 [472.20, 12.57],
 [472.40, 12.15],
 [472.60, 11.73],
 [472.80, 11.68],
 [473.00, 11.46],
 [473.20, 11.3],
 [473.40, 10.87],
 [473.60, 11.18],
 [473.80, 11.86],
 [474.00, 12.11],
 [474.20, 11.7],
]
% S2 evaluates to -0.13 nm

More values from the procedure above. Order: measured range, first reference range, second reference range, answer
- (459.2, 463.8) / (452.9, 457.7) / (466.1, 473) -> -0.15 nm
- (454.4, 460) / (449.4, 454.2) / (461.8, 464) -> 0.09 nm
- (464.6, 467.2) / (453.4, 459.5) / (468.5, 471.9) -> -0.07 nm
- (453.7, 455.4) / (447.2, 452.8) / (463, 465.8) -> 0.06 nm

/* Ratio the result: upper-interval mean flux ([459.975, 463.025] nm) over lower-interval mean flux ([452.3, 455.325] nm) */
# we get 1.0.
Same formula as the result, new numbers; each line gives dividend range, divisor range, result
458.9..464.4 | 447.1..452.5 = 1.02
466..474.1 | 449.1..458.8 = 1.01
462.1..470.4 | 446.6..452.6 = 1.00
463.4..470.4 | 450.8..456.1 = 1.02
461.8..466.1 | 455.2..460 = 1.02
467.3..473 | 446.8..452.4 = 1.01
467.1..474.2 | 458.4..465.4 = 1.00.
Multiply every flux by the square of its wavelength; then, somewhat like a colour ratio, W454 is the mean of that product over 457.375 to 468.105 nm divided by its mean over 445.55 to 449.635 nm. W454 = 1.12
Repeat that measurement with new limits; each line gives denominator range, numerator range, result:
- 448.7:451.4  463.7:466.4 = 1.08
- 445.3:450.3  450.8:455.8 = 1.05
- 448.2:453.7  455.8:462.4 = 1.05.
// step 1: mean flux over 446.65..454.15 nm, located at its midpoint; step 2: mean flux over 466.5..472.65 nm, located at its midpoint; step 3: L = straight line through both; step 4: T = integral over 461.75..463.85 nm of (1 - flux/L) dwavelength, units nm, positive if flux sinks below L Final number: 0.02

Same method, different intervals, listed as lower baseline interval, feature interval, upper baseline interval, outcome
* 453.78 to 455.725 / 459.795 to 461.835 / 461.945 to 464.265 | -0.122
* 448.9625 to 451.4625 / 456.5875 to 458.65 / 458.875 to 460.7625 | 0.021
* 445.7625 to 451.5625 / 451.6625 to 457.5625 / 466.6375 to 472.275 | 0.089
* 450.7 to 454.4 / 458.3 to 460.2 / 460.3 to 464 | 0.040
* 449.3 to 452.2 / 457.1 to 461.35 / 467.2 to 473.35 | 0.007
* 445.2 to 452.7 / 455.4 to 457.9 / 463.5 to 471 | 0.016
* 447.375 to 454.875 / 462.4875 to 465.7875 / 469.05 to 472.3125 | -0.023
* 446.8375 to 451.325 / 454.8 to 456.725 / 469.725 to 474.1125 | 0.115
